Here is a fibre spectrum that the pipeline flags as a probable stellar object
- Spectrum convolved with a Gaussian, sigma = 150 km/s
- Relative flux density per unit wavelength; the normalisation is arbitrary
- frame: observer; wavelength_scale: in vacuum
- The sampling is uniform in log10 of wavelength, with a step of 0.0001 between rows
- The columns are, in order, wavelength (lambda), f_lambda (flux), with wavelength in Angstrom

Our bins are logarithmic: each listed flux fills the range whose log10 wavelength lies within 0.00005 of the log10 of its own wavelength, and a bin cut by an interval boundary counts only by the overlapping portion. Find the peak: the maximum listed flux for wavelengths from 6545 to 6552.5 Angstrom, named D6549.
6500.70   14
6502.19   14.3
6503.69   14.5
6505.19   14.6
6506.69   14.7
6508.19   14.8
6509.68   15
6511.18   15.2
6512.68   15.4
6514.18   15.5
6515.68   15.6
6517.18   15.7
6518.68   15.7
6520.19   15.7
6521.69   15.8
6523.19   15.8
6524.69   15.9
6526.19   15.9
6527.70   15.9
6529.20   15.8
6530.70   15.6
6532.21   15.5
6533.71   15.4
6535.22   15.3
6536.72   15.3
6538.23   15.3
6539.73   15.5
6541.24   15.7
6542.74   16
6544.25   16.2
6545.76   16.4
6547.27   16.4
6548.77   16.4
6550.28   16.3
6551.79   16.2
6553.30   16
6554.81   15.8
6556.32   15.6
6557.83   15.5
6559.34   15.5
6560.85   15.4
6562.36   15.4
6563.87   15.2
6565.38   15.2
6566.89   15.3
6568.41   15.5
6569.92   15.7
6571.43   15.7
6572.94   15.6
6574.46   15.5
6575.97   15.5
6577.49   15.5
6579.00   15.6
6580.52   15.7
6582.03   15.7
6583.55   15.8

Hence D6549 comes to 16.4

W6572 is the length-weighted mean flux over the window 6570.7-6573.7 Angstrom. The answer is 15.6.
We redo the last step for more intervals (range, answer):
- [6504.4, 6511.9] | 14.9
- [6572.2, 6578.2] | 15.5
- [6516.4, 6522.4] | 15.7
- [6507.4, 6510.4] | 14.9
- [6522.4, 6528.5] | 15.9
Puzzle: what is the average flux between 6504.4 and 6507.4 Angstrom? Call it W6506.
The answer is 14.6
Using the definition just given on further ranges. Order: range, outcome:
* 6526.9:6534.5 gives 15.6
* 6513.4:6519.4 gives 15.6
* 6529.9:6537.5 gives 15.4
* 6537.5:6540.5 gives 15.4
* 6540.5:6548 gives 16.1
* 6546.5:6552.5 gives 16.3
